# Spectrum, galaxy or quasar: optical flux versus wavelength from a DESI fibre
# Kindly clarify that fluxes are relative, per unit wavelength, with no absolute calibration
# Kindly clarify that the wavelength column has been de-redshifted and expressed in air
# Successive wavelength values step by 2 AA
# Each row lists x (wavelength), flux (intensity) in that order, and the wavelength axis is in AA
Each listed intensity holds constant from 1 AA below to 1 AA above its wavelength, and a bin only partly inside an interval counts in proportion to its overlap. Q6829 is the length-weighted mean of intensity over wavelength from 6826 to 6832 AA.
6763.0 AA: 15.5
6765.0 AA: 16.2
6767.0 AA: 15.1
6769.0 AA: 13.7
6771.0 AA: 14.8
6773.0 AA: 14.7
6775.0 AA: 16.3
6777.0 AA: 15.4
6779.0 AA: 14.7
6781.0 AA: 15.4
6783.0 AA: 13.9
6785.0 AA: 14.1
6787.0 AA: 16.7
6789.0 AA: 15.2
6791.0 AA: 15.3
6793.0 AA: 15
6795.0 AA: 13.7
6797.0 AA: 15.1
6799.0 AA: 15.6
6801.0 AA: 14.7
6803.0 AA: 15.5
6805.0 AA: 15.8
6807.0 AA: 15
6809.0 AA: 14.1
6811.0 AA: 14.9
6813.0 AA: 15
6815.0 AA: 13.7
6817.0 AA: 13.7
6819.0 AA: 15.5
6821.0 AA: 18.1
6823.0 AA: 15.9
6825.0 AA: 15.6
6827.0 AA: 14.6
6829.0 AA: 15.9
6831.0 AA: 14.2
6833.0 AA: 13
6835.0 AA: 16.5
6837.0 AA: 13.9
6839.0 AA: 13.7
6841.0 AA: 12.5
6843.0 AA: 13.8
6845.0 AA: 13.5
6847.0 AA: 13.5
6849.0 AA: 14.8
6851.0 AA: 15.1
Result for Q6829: 14.9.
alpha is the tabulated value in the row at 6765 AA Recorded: 16.2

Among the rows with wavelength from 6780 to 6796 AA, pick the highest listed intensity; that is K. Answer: 16.7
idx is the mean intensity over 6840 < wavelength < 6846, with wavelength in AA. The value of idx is 13.3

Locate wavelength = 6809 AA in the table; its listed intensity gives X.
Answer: 14.1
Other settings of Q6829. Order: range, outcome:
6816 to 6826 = 15.8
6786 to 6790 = 15.9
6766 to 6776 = 14.9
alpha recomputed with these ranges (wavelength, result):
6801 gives 14.7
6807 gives 15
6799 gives 15.6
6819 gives 15.5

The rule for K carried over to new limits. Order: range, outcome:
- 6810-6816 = 15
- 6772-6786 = 16.3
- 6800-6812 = 15.8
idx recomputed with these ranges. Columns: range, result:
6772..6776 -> 15.5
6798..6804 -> 15.3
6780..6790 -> 15.1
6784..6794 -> 15.3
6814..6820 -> 14.3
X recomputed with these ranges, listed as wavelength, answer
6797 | 15.1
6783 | 13.9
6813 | 15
